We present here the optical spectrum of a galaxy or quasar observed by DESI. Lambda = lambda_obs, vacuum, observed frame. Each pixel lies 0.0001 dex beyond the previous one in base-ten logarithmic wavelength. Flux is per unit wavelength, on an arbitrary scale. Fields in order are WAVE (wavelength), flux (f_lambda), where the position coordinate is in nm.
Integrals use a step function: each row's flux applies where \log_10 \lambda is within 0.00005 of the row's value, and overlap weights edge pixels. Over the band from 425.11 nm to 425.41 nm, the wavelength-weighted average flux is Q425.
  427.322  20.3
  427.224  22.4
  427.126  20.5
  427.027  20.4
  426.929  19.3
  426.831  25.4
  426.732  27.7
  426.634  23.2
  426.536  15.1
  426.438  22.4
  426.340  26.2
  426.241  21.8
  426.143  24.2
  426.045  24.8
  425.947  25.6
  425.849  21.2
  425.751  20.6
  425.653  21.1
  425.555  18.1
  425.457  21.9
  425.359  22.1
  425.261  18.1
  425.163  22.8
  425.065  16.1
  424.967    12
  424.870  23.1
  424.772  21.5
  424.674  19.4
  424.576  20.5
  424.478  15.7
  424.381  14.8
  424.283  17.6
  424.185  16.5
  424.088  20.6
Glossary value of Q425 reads 20.9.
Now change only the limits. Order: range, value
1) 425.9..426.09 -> 25.2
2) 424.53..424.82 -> 20.4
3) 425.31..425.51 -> 21.9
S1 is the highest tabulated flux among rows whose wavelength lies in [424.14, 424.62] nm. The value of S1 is 20.5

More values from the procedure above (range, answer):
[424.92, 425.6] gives 22.8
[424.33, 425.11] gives 23.1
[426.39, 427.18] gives 27.7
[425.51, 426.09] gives 25.6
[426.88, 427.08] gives 20.4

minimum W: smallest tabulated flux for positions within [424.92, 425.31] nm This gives 12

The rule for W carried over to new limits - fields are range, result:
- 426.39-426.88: 15.1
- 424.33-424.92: 14.8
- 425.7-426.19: 20.6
